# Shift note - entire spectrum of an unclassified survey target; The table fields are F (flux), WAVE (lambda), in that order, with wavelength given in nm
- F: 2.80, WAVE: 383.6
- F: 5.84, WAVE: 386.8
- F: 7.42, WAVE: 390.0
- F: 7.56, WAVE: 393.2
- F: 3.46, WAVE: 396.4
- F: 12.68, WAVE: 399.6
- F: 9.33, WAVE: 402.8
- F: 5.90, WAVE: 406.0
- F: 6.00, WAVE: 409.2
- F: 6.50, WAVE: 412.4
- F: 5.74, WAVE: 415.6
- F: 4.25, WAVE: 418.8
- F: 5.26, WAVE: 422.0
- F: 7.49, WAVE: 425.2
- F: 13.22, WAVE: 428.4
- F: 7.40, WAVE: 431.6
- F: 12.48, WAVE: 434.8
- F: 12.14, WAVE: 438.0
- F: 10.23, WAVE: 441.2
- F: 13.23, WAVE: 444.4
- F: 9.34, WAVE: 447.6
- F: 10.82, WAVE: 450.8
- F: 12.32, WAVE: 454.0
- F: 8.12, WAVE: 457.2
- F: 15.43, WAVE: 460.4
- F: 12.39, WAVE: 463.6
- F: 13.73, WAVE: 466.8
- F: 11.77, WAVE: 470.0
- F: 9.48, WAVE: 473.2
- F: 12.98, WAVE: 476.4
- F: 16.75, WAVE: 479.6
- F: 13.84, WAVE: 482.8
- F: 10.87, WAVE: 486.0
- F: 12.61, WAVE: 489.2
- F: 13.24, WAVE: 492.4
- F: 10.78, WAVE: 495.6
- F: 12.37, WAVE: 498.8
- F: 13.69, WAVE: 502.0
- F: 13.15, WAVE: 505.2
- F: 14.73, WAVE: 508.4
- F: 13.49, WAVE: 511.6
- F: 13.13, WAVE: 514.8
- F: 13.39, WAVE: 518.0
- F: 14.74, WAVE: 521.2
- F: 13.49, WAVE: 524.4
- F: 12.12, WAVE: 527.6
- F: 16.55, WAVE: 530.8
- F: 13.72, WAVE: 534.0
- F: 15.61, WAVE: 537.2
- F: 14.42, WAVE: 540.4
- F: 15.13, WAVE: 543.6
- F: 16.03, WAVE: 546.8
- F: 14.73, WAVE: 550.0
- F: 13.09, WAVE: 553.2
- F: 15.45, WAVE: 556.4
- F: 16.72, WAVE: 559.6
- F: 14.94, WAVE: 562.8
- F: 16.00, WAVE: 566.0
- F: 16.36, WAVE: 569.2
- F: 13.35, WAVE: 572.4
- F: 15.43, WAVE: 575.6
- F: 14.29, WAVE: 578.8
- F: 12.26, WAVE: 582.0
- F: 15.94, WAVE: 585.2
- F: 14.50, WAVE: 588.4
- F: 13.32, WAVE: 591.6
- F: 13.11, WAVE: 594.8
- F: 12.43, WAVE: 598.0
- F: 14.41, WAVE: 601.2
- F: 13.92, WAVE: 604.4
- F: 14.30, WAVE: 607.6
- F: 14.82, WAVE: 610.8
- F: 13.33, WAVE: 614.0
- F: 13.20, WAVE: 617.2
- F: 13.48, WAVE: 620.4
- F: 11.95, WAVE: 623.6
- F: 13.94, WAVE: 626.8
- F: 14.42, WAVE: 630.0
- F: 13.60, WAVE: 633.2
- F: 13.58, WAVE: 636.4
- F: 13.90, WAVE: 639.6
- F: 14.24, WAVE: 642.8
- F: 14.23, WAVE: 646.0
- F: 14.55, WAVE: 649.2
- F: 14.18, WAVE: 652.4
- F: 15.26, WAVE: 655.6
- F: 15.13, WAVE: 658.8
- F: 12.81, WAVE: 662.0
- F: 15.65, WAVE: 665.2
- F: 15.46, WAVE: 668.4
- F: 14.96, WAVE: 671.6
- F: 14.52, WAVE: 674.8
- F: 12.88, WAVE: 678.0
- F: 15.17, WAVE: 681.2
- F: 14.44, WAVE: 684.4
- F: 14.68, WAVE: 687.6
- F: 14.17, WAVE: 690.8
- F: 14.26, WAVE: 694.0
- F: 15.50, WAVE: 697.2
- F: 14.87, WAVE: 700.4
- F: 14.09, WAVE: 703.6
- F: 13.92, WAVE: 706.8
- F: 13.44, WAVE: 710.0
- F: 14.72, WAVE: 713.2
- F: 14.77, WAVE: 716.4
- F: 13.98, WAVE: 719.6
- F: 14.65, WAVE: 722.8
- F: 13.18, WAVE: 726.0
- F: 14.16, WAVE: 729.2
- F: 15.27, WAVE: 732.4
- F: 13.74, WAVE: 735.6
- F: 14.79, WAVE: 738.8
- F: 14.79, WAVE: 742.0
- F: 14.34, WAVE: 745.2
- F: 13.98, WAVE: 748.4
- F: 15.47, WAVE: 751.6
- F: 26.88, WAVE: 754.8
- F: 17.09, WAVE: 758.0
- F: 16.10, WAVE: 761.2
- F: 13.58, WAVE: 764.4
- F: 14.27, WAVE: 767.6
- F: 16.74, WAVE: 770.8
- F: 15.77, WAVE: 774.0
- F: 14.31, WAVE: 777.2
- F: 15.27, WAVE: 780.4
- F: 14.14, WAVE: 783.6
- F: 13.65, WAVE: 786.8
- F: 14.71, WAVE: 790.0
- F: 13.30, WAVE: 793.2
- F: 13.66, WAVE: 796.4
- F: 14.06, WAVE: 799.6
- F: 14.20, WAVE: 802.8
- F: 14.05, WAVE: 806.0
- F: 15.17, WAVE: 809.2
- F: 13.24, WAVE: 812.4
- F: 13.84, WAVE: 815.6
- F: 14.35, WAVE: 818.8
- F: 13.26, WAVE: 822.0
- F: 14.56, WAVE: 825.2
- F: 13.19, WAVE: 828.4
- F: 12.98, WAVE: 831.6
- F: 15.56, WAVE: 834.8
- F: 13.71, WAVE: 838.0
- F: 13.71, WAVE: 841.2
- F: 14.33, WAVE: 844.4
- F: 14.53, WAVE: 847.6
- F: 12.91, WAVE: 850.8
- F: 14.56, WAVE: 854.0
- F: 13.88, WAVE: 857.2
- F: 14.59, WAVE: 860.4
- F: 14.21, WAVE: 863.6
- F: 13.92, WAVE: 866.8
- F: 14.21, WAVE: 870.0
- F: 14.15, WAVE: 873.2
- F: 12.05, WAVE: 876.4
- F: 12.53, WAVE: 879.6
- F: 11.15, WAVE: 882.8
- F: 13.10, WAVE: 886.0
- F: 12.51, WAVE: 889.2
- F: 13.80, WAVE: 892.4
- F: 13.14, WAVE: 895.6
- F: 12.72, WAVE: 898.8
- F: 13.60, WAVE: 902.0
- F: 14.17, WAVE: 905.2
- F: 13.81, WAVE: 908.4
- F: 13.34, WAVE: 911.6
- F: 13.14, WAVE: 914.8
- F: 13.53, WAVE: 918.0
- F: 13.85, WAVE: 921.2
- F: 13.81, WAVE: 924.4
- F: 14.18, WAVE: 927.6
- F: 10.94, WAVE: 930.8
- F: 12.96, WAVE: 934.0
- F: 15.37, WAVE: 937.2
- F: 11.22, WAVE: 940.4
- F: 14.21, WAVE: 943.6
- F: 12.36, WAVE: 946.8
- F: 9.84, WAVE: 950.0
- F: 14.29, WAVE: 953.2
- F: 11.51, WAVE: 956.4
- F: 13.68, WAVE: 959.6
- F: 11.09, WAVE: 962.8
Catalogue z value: 0.15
